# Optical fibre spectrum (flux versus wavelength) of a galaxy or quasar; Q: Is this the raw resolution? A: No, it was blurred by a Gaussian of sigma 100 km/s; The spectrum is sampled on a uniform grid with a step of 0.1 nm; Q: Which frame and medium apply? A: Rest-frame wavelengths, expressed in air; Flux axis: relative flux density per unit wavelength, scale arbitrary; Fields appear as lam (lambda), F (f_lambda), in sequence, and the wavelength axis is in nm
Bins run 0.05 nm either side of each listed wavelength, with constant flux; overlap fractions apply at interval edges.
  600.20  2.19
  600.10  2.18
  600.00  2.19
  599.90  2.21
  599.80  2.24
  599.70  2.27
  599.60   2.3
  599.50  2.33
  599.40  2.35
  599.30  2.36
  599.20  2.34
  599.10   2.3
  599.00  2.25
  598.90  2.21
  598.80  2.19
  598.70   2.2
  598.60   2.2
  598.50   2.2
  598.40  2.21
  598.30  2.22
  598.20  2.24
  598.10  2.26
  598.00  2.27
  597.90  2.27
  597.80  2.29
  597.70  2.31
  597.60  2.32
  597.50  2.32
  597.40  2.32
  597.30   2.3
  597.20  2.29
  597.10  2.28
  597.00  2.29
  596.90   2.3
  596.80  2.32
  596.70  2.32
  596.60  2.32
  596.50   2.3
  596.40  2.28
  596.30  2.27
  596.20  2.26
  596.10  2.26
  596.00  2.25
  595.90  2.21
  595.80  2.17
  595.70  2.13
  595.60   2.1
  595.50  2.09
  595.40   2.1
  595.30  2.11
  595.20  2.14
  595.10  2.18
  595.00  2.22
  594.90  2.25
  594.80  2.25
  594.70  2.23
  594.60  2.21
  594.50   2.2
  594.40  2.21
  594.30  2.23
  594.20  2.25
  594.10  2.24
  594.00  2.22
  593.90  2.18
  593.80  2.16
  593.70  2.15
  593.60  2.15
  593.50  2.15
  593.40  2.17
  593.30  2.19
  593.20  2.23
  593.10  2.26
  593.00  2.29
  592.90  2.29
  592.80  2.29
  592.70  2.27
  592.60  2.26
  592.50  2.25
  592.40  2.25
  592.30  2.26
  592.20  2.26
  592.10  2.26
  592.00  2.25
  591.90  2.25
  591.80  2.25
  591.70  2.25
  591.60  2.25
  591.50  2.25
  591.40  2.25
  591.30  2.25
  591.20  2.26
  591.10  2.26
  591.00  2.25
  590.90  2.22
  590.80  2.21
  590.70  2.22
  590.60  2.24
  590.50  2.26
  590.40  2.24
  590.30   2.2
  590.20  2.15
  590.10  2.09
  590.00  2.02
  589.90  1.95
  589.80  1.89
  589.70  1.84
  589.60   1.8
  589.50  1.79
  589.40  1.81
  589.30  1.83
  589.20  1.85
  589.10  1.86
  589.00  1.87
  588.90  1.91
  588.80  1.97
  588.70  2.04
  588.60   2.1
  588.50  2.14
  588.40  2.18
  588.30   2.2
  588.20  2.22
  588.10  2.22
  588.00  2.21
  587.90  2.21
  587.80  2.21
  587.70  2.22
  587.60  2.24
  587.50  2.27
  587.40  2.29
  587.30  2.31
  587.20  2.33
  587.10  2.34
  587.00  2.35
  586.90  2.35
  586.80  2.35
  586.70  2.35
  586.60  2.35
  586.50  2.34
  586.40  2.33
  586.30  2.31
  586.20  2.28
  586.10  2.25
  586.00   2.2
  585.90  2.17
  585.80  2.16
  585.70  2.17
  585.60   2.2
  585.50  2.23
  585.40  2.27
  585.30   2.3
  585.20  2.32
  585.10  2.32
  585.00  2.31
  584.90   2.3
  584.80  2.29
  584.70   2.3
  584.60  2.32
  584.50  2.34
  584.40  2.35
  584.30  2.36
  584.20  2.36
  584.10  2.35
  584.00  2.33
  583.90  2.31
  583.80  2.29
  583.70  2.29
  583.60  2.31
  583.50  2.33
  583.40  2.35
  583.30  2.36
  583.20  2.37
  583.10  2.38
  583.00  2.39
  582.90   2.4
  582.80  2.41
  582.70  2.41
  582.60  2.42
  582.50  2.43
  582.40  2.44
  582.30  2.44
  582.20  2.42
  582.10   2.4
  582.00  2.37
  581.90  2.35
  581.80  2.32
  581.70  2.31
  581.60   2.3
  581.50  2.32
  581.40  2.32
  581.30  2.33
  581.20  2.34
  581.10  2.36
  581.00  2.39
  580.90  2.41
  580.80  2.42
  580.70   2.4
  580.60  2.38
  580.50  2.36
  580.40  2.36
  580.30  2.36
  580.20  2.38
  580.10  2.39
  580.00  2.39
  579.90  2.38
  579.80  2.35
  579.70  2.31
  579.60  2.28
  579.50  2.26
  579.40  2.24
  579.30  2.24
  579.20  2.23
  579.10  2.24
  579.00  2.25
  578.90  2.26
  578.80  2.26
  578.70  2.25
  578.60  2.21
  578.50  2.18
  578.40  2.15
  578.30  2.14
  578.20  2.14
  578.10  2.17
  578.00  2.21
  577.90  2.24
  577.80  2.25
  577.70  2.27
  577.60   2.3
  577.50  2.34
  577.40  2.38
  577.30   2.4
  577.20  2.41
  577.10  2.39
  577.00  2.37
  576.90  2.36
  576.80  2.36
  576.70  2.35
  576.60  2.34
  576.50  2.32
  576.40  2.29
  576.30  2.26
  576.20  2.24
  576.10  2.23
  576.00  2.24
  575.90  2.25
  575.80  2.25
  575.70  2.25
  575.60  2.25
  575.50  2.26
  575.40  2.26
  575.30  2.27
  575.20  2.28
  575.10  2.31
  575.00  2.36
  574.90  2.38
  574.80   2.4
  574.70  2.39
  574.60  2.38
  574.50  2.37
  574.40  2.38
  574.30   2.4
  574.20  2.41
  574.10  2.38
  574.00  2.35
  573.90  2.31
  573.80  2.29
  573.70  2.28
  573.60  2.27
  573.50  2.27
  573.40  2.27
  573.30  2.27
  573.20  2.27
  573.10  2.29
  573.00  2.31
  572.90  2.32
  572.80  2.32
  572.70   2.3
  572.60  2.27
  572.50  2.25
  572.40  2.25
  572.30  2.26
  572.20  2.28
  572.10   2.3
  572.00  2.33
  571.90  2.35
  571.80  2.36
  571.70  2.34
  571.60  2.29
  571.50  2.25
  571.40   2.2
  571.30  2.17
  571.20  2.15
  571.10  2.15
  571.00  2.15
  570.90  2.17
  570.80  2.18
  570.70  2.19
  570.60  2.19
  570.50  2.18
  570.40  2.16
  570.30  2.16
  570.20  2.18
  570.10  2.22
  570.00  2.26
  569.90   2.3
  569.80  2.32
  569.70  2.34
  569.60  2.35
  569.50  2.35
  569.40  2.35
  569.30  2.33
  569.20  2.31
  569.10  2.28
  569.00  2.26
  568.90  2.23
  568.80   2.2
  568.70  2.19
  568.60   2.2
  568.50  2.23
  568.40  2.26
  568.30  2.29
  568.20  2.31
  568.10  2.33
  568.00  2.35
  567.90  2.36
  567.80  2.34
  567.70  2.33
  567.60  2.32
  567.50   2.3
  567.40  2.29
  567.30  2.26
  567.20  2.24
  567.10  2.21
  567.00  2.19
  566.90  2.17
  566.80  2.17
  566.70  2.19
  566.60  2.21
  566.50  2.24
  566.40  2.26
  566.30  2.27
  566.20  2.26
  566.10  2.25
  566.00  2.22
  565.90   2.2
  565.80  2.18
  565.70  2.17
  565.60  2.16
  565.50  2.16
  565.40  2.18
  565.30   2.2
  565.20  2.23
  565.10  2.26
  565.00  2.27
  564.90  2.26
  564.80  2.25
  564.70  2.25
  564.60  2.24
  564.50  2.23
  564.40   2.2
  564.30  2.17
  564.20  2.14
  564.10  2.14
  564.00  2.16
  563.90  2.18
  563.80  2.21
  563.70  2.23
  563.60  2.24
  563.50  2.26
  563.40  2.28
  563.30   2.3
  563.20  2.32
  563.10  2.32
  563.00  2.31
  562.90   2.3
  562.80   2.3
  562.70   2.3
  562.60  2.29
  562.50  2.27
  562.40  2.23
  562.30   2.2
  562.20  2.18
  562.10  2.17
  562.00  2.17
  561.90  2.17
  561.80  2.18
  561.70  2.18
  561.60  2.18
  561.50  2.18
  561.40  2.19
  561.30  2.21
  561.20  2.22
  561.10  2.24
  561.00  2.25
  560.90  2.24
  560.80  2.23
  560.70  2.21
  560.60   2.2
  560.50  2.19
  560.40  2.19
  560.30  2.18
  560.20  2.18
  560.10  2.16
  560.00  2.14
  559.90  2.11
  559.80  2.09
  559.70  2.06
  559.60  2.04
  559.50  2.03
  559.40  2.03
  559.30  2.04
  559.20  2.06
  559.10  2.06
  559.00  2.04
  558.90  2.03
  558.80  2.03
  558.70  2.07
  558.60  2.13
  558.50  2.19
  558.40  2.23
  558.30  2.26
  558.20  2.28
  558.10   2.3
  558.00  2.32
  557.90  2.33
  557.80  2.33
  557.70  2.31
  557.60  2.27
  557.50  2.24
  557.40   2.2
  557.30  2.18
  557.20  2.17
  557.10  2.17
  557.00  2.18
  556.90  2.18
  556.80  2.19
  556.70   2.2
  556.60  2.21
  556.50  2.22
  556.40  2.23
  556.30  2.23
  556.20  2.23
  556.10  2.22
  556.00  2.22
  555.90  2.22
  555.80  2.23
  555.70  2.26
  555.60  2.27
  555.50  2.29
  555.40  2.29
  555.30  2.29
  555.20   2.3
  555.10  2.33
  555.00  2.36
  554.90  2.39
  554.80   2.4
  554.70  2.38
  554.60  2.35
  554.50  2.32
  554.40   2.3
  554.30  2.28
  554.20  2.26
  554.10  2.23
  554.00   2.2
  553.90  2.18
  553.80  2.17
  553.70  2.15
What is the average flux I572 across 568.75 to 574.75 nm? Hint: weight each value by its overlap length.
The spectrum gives 2.28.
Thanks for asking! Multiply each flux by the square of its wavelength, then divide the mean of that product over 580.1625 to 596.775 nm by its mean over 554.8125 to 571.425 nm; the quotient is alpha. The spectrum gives 1.1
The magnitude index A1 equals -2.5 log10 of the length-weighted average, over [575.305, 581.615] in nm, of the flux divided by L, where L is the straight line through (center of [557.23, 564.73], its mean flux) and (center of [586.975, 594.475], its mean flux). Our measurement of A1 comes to -0.06 mag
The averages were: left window 2.2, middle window 2.3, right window 2.17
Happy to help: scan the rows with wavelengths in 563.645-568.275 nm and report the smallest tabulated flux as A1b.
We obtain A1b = 2.14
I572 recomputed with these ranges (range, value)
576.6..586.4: 2.32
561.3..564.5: 2.22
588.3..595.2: 2.15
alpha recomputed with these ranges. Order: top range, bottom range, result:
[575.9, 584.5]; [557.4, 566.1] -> 1.13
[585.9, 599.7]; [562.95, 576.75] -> 1.06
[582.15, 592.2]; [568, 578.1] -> 1.02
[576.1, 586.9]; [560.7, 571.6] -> 1.09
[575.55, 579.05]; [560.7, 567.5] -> 1.07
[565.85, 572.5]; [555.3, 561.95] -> 1.07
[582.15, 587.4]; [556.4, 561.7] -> 1.17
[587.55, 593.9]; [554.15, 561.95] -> 1.09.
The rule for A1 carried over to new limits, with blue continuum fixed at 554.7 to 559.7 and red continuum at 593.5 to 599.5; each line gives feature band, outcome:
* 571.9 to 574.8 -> -0.04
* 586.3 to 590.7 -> 0.05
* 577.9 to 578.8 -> 0.02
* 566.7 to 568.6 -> -0.03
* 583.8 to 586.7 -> -0.03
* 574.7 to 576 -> -0.03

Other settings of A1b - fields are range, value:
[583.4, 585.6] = 2.2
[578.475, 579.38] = 2.18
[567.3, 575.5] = 2.15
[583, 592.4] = 1.79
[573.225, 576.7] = 2.23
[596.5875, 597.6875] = 2.28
